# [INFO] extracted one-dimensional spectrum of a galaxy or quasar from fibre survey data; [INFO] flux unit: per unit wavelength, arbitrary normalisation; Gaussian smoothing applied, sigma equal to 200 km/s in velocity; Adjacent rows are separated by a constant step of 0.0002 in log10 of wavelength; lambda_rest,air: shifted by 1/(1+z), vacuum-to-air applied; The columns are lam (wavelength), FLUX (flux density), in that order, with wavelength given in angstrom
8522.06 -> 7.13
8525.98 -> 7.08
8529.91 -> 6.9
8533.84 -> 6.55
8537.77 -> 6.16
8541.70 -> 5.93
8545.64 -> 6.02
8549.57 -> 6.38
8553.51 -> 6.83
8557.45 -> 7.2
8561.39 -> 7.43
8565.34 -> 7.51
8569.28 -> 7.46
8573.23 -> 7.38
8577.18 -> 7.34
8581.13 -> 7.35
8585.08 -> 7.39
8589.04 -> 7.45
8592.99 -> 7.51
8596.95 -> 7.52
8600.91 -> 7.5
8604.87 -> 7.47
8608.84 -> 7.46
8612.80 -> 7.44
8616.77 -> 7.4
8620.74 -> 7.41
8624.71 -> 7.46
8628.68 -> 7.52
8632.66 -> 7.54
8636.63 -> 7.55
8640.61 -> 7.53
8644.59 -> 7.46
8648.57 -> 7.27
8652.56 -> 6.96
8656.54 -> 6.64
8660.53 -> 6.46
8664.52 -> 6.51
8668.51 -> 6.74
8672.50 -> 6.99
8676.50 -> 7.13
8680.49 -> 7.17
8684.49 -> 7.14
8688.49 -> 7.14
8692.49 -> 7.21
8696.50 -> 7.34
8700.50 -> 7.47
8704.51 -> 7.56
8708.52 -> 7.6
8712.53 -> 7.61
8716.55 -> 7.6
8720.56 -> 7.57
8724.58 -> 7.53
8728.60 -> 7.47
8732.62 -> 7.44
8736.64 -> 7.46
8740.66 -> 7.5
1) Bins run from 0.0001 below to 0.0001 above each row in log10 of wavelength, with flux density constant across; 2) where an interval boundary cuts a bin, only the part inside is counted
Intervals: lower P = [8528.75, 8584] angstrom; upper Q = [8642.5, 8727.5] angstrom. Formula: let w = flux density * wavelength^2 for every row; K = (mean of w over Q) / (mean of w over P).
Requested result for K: 1.1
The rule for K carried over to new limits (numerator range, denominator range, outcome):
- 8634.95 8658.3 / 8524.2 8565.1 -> 1.11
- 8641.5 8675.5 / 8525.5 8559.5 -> 1.08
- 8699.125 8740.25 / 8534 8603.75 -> 1.10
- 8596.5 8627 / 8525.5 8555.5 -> 1.17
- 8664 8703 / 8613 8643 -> 0.96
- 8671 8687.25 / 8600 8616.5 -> 0.97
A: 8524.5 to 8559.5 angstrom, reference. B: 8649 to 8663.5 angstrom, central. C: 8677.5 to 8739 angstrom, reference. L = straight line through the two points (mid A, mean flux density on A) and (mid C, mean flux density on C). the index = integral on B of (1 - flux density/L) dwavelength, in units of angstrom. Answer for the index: 0.83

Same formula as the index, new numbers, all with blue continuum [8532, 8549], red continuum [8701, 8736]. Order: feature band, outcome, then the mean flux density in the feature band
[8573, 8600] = -3.7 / 7.43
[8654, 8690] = 1.5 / 6.88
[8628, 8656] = -1.6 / 7.36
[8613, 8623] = -0.9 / 7.41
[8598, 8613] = -1.8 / 7.47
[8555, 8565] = -1.6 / 7.32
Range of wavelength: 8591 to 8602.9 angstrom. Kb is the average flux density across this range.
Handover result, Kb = 7.51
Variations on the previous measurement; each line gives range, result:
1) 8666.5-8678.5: 6.96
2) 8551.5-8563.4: 7.15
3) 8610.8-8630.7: 7.45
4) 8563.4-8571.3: 7.49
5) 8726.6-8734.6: 7.46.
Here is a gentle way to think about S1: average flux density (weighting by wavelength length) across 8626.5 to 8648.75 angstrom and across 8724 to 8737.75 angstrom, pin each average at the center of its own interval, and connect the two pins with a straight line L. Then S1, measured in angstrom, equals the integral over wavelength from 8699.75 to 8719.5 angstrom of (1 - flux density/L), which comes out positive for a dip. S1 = -0.3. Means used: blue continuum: 7.5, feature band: 7.57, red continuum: 7.47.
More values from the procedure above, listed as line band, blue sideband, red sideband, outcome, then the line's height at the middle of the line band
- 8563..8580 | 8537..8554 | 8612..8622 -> -1.95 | 6.66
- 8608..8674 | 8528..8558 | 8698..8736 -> -1.25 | 7.07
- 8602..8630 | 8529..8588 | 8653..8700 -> -2.02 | 6.95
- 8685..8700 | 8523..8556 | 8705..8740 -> 0.25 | 7.37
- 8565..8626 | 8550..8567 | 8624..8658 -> -1.72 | 7.24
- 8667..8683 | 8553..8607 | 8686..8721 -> 0.89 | 7.43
